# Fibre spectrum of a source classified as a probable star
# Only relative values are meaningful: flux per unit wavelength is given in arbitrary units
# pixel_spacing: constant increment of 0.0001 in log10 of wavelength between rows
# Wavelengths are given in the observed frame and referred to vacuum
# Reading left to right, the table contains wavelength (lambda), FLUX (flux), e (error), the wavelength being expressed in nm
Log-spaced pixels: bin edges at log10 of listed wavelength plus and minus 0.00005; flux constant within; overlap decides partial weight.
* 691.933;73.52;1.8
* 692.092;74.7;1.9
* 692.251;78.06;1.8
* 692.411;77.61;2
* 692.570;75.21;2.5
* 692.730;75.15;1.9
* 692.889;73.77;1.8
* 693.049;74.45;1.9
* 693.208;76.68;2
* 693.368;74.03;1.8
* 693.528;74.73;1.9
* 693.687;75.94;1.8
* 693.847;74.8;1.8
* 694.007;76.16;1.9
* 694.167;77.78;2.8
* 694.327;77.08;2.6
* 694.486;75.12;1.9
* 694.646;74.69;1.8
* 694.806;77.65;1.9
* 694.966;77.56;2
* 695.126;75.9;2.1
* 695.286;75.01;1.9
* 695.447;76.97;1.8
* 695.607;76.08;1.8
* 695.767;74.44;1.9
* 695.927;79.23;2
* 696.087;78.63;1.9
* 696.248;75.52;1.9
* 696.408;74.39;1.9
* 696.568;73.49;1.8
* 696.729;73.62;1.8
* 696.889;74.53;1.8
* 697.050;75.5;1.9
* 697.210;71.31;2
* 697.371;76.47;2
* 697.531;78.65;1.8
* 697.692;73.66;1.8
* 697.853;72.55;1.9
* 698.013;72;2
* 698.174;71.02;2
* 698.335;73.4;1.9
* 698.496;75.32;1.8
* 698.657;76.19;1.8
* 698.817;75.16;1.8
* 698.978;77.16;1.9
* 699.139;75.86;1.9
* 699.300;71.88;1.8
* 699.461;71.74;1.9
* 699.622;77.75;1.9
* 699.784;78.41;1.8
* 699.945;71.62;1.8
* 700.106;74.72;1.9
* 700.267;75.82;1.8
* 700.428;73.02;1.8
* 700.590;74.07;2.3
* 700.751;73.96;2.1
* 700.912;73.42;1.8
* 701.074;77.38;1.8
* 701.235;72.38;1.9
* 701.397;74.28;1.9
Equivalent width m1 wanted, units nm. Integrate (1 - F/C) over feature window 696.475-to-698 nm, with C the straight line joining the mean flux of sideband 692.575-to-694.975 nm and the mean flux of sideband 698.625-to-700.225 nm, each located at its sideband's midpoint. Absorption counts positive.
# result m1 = 0.02 nm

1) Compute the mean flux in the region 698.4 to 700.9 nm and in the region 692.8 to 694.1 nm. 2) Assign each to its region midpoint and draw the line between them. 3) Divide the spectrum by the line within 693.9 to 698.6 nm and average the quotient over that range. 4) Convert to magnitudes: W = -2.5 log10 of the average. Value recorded 0.00 mag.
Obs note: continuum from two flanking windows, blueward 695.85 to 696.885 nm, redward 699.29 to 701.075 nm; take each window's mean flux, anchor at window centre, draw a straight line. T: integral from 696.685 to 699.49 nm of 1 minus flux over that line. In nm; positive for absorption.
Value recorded 0.03 nm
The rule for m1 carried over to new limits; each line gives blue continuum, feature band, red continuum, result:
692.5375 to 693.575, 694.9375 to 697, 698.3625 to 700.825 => -0.03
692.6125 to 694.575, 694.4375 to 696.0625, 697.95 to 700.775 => -0.03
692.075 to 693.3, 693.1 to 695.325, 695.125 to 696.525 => 0.00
